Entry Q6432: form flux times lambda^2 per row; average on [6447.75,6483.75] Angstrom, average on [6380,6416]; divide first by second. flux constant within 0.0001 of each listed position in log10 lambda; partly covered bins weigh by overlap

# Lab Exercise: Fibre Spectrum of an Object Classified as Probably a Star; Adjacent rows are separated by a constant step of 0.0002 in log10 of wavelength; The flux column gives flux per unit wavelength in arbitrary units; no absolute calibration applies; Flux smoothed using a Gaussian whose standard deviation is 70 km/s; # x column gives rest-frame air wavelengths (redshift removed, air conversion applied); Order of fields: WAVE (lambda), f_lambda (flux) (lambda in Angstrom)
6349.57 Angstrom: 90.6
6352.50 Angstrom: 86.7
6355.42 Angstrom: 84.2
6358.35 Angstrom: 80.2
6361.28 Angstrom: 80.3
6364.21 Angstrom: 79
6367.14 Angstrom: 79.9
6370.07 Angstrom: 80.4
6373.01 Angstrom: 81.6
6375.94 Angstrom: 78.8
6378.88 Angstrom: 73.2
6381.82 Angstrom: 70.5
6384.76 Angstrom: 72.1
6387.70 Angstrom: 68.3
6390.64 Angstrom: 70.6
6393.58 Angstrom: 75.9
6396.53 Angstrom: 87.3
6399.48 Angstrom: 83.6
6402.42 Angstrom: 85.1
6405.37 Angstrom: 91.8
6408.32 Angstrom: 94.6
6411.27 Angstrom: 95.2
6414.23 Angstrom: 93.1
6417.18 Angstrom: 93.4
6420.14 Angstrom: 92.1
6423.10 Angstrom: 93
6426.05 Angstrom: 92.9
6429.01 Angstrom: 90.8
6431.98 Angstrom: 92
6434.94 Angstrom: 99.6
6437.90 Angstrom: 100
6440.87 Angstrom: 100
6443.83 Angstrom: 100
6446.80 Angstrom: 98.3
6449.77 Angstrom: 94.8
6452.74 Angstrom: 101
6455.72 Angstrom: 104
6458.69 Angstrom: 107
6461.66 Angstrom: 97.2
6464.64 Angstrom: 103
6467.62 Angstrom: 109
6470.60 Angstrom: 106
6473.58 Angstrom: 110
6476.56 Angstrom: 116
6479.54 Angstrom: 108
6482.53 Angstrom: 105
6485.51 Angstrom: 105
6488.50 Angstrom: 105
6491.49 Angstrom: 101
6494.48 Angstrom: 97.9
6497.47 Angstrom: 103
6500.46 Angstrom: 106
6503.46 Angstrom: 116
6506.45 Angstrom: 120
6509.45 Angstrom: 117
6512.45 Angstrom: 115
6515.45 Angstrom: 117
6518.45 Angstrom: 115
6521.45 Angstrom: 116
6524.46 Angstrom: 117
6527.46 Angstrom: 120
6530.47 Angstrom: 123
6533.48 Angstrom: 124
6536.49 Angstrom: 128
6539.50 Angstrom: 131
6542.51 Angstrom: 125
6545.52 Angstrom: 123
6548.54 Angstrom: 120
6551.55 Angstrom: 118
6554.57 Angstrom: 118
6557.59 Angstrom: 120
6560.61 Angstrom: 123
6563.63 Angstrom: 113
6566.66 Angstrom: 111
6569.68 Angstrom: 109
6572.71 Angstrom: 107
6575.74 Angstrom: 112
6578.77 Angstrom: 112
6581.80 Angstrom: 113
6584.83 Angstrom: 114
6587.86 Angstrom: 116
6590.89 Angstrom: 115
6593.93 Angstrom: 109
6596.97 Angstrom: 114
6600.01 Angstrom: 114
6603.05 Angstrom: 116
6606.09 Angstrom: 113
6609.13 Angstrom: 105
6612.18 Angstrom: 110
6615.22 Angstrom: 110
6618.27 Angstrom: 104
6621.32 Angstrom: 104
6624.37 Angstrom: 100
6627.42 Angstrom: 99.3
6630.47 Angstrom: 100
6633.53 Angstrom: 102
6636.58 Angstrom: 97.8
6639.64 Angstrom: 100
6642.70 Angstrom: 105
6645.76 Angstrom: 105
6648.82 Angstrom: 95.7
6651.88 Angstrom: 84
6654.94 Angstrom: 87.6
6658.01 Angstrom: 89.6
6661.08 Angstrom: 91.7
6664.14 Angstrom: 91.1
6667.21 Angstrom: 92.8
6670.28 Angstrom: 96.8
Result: 1.30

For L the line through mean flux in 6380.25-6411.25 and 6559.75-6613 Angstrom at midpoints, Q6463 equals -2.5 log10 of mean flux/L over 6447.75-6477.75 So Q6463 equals -0.14 mag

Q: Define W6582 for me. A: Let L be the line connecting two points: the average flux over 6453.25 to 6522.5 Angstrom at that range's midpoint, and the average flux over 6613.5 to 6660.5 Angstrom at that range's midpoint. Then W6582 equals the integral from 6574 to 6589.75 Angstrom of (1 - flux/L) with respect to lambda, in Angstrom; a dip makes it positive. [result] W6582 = -1.7 Angstrom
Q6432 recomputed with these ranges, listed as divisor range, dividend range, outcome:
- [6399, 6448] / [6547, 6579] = 1.27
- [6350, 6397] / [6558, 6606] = 1.55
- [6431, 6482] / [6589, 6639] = 1.09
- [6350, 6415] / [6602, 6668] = 1.33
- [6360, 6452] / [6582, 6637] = 1.33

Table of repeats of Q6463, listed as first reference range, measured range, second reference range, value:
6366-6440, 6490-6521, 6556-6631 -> -0.12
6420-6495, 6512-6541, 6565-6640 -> -0.16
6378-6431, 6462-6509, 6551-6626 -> -0.11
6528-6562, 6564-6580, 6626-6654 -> 0.05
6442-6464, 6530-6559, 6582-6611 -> -0.14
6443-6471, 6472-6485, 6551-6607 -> -0.05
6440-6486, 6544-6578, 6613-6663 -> -0.15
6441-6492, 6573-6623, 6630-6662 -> -0.13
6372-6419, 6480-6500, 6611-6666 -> -0.17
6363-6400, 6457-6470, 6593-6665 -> -0.22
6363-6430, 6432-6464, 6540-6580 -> -0.07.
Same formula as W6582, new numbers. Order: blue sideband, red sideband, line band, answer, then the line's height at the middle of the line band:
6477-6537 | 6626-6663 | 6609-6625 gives -0.99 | 99.7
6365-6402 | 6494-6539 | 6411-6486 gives -3.13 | 96.3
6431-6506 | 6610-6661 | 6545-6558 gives -2.30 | 102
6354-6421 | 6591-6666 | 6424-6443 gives -2.20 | 86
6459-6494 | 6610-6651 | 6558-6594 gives -3.38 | 103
